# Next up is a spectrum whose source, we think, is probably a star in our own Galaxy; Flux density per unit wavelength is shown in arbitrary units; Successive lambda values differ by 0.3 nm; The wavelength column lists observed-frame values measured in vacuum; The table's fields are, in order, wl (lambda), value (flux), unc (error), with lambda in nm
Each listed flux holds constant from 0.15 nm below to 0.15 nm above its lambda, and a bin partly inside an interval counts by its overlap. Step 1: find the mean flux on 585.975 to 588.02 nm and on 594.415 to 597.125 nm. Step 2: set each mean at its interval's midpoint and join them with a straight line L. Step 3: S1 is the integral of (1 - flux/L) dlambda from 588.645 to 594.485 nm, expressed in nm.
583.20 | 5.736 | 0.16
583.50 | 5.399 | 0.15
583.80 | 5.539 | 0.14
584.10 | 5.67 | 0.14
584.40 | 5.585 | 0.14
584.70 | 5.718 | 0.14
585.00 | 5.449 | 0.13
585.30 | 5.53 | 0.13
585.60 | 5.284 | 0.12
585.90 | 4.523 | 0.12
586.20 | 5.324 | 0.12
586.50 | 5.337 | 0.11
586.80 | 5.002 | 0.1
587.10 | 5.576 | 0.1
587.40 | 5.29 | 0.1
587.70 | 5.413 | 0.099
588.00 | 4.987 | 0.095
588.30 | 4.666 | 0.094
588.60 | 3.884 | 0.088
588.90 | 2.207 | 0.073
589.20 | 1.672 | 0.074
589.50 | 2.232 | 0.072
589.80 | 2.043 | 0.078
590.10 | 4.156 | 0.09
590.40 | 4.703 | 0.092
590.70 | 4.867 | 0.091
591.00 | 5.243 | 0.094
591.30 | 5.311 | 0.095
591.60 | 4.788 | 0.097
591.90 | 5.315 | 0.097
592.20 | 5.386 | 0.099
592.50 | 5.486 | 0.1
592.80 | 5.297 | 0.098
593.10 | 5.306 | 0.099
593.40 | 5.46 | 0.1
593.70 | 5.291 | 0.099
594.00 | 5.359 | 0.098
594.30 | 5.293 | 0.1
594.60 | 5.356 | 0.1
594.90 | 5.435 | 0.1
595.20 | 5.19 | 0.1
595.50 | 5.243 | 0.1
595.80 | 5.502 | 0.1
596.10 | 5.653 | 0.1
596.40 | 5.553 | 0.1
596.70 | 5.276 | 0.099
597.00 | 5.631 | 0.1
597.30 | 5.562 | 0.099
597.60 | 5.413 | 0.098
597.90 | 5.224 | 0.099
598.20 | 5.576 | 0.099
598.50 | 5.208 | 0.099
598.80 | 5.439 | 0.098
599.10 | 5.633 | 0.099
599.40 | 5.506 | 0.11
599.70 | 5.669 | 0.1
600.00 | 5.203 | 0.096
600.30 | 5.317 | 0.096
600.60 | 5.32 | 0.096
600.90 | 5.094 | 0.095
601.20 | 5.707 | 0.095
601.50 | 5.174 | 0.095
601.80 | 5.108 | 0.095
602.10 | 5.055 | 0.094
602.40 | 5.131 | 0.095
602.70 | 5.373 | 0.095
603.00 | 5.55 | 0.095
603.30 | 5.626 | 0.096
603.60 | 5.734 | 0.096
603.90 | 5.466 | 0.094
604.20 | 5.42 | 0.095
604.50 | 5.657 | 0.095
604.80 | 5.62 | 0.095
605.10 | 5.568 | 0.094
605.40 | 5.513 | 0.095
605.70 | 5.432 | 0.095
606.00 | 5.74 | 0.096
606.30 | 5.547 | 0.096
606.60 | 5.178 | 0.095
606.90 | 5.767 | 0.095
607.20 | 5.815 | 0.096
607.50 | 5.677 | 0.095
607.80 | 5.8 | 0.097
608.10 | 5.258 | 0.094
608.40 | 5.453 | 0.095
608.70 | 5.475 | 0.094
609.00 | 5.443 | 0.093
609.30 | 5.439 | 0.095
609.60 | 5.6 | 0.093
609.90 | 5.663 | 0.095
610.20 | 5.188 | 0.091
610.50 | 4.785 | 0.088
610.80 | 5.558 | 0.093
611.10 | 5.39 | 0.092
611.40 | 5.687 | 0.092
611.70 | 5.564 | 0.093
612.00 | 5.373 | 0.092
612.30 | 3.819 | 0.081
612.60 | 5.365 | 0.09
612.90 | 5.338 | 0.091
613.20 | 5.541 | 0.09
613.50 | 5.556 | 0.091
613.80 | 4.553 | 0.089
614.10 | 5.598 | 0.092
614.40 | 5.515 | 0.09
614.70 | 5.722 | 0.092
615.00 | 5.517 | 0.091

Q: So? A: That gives 0.94 nm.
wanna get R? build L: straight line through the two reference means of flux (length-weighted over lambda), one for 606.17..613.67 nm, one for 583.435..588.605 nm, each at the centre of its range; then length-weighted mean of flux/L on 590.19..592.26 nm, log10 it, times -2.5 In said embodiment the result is 0.05 mag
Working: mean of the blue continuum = 5.27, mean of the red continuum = 5.41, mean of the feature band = 5.05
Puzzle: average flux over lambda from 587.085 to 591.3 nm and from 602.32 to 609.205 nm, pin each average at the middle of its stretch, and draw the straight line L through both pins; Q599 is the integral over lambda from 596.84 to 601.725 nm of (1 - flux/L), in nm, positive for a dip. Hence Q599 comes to -0.45 nm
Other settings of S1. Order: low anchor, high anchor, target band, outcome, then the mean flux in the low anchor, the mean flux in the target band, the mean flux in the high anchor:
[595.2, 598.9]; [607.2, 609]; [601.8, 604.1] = 0.04 nm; 5.43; 5.4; 5.55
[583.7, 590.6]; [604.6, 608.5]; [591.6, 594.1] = -0.23 nm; 4.59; 5.33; 5.57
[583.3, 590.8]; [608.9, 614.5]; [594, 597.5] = -0.39 nm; 4.65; 5.42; 5.31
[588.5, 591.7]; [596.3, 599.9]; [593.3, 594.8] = -0.25 nm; 3.72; 5.35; 5.47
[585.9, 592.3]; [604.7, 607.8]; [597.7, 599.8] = -0.15 nm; 4.44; 5.46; 5.6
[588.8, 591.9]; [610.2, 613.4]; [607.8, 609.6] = -0.15 nm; 3.82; 5.46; 5.24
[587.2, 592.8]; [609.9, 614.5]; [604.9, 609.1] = -0.41 nm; 4.35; 5.55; 5.27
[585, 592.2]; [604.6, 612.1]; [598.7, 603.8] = -0.24 nm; 4.53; 5.39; 5.5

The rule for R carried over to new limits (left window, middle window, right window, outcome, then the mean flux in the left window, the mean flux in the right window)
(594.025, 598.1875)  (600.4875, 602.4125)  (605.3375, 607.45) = 0.054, 5.41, 5.58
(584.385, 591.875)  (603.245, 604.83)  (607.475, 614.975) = -0.092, 4.59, 5.37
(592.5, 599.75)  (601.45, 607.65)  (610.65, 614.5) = -0.027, 5.42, 5.29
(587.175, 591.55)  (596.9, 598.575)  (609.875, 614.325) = -0.201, 4.09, 5.26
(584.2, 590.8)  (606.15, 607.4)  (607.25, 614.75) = -0.072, 4.53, 5.38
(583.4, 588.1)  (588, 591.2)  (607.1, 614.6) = 0.414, 5.36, 5.38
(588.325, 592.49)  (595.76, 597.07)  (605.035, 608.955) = -0.198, 4.06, 5.55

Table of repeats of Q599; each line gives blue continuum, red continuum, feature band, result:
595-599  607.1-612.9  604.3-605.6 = -0.043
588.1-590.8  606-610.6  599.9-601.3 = -0.209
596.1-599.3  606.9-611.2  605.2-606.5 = -0.017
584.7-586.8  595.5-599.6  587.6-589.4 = 0.539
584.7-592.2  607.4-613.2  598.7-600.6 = -0.180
